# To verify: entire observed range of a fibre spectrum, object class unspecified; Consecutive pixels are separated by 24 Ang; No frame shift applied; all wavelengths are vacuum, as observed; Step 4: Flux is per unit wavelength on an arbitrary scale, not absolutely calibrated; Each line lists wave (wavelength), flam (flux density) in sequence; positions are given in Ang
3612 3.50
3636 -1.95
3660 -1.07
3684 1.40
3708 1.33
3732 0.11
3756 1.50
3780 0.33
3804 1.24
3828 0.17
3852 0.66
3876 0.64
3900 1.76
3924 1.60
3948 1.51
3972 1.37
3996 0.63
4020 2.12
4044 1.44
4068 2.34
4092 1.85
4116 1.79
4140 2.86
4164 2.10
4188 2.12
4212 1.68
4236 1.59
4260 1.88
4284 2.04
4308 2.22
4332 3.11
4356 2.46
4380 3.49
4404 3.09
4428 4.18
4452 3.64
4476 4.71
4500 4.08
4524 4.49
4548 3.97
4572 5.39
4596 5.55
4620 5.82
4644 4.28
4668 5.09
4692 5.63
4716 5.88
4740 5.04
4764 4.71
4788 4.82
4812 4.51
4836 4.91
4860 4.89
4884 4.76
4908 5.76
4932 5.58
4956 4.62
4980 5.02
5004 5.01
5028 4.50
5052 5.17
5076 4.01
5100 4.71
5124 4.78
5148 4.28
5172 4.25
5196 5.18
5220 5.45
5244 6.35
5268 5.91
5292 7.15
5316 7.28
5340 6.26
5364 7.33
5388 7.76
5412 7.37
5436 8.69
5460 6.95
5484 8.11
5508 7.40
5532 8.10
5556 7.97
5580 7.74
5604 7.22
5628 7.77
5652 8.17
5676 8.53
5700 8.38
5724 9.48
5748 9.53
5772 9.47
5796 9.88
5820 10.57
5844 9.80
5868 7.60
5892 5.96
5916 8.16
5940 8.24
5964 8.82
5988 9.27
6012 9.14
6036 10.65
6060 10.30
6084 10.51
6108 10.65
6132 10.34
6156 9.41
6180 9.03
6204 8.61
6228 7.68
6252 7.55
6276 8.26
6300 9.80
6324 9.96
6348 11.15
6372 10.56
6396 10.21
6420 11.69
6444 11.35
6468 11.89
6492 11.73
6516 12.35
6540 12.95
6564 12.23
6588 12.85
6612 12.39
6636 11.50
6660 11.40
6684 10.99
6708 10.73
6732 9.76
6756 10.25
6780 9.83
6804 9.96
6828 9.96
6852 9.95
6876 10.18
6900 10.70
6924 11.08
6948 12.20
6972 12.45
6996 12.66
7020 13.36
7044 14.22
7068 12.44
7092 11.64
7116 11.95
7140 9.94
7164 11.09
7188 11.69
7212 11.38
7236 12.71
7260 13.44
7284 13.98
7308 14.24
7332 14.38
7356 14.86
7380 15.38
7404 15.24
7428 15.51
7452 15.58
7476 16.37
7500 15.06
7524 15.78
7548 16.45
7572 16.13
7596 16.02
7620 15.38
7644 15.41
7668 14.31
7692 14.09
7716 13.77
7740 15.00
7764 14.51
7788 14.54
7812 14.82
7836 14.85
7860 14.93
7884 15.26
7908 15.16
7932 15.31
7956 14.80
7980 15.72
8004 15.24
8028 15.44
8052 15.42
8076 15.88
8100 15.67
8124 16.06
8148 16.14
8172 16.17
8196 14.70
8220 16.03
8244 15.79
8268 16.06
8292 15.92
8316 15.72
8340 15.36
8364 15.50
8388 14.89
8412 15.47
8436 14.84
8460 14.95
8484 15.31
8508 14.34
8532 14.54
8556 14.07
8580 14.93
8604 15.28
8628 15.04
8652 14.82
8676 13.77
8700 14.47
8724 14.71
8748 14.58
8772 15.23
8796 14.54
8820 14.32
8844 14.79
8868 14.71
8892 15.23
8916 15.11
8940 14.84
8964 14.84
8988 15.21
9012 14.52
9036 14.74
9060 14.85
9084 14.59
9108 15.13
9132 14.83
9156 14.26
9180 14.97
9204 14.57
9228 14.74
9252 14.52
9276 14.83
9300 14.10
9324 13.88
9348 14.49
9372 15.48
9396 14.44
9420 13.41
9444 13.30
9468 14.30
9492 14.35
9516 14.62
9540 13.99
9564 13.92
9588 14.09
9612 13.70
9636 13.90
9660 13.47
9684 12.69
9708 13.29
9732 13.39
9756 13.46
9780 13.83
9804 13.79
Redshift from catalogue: 0.000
